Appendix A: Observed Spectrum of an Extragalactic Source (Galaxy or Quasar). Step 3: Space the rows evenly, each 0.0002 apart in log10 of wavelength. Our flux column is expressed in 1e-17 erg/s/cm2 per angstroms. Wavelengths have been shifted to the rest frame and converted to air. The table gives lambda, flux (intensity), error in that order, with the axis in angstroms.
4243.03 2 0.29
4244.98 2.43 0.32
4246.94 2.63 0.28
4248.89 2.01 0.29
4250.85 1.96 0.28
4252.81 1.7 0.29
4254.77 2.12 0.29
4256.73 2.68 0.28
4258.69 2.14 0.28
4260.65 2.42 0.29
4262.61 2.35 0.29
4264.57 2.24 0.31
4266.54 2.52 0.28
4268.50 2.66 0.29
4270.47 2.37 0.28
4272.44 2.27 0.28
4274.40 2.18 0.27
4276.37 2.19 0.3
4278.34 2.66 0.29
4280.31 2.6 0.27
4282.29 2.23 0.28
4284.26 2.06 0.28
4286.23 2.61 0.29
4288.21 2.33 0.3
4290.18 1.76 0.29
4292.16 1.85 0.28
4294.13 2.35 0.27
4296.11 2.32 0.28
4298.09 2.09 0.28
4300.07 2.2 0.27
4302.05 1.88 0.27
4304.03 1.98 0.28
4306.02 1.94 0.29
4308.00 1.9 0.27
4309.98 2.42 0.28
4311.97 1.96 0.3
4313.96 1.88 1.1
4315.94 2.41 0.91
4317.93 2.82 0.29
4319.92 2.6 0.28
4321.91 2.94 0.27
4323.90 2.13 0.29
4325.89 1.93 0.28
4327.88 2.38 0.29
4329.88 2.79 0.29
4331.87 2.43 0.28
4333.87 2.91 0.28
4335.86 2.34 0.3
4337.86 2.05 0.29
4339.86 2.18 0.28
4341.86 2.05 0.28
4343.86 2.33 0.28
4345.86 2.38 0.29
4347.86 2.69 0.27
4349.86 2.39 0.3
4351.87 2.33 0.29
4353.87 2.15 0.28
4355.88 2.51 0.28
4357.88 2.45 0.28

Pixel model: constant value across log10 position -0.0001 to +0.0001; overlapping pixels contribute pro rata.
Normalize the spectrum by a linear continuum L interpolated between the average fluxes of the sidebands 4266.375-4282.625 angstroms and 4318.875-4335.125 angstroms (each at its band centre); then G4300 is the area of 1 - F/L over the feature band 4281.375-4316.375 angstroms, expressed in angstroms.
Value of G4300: 4.9 angstroms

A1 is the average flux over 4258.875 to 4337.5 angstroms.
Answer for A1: 2.3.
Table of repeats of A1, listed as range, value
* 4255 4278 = 2.37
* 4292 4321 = 2.19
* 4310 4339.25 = 2.4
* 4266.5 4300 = 2.29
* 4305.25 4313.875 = 2.04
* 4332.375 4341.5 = 2.35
